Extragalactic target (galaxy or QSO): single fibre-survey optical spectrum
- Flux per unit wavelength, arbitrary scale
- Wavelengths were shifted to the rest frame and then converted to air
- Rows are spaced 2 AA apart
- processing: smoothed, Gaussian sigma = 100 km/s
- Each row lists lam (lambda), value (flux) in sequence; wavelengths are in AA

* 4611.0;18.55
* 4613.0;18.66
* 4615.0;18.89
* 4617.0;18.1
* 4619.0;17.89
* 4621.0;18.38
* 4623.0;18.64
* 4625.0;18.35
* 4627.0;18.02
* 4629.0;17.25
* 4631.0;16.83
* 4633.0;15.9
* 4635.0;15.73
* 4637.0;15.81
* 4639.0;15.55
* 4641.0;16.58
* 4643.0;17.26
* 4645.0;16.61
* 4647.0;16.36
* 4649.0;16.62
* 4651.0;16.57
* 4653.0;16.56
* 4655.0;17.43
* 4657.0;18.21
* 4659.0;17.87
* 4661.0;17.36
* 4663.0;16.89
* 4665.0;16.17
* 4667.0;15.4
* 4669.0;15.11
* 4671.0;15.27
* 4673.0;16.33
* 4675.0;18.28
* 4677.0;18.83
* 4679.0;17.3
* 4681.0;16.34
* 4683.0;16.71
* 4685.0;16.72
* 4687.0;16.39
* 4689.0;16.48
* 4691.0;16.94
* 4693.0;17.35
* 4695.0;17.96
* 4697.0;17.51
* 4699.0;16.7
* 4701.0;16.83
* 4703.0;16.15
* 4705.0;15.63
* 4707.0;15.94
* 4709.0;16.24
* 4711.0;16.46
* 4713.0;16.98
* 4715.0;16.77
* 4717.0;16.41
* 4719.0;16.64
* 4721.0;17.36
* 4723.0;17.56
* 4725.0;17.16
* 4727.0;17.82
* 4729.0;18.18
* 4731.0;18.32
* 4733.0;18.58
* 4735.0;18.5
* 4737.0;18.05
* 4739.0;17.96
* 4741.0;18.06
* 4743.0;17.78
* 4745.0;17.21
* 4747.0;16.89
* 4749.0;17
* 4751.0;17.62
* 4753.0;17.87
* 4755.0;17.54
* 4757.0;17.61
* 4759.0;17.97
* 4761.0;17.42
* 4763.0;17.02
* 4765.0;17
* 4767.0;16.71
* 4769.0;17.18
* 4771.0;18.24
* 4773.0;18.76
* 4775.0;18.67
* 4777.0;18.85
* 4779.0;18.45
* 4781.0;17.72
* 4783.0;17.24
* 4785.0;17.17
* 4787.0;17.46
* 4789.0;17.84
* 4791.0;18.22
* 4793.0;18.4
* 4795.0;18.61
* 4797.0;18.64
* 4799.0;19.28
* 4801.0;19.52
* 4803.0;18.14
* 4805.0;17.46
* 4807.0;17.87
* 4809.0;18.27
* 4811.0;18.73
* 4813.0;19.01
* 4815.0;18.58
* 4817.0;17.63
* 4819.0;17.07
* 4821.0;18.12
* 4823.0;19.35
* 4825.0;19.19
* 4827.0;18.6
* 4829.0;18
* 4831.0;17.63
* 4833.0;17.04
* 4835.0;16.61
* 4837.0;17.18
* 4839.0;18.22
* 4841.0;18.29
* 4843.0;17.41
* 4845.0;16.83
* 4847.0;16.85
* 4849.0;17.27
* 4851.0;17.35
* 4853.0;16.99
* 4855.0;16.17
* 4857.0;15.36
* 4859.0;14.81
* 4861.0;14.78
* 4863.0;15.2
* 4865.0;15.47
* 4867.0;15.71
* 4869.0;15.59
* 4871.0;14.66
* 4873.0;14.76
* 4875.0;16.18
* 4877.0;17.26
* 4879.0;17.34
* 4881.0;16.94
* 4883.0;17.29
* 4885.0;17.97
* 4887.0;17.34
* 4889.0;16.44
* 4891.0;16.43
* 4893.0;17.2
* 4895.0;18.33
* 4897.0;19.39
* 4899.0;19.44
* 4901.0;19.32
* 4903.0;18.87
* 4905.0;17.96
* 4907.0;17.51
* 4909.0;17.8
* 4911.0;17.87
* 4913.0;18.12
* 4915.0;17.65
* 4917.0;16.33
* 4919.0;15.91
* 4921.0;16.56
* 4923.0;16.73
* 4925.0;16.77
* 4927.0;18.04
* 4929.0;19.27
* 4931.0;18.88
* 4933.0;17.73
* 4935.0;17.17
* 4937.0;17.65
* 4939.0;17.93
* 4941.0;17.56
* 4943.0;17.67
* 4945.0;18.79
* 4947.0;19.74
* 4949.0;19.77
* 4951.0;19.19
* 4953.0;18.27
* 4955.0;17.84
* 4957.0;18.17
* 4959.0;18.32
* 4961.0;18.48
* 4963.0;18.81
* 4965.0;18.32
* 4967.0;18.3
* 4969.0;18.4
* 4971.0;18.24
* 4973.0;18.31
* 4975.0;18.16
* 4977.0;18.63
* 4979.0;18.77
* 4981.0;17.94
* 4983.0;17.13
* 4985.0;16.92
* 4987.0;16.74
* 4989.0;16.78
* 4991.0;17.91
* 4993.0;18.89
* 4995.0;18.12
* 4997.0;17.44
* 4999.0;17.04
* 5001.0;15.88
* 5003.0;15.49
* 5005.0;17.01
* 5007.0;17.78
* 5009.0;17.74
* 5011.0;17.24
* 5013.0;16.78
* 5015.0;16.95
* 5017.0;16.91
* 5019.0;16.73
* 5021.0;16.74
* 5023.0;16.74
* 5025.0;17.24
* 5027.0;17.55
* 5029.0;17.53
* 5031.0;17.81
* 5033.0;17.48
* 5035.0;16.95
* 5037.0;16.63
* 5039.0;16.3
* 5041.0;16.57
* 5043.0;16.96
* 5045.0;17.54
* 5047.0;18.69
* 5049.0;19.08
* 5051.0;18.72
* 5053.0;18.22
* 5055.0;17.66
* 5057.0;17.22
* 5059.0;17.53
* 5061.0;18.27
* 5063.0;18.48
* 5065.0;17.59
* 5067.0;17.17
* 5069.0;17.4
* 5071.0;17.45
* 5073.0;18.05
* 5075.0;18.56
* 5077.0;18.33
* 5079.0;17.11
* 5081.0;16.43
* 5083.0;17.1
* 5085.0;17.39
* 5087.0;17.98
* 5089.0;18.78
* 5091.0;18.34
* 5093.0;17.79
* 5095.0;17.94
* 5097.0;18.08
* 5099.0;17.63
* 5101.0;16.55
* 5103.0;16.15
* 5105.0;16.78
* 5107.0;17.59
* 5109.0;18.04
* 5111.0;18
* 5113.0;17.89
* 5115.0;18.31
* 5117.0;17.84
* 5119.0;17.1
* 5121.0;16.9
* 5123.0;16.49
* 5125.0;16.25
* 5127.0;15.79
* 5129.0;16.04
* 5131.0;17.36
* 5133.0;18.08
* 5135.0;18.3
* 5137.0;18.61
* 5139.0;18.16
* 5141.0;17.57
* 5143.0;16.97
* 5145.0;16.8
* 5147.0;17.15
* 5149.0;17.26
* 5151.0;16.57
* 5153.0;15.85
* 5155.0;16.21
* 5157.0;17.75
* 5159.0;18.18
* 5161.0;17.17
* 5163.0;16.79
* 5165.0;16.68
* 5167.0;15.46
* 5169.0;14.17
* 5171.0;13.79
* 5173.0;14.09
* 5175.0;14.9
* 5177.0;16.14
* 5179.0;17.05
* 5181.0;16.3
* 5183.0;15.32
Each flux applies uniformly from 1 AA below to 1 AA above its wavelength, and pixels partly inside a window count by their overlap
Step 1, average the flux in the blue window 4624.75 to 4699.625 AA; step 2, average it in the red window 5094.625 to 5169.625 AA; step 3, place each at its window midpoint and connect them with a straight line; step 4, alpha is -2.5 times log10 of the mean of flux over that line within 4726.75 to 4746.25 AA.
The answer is -0.07 mag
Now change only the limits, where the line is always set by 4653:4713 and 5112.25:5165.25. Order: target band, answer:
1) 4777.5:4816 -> -0.08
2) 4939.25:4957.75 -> -0.09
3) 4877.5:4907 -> -0.05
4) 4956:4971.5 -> -0.08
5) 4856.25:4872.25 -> 0.12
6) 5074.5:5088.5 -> -0.03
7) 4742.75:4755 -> -0.03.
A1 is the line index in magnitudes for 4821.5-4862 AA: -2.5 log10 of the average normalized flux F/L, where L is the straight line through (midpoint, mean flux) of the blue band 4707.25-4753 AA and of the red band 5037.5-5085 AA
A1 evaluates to 0.02 mag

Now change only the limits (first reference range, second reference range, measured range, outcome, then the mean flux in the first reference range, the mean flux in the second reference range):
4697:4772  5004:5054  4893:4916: -0.06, 17.3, 17.4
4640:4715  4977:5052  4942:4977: -0.08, 16.8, 17.3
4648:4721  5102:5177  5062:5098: -0.06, 16.8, 16.8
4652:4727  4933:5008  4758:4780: -0.04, 16.8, 17.9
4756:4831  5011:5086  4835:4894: 0.09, 18.1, 17.5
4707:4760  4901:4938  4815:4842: -0.02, 17.5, 17.6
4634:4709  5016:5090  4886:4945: -0.03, 16.7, 17.5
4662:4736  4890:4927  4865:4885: 0.08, 16.9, 17.7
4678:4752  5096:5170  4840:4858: 0.01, 17.1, 17.1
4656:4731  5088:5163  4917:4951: -0.05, 16.9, 17.4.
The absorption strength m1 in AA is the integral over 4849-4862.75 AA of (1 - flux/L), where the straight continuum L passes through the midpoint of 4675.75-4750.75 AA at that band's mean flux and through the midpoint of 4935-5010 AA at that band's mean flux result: 1.3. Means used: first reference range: 17.2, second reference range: 17.9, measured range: 16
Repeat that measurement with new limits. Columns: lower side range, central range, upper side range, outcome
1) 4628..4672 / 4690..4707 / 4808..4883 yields -0.19 AA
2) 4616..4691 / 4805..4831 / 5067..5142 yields -1.77 AA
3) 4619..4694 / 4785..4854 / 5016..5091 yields -3.29 AA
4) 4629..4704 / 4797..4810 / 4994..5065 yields -1.13 AA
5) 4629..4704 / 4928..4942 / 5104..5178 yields -1.03 AA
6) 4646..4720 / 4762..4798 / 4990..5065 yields -2.05 AA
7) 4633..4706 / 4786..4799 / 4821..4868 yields -1.05 AA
